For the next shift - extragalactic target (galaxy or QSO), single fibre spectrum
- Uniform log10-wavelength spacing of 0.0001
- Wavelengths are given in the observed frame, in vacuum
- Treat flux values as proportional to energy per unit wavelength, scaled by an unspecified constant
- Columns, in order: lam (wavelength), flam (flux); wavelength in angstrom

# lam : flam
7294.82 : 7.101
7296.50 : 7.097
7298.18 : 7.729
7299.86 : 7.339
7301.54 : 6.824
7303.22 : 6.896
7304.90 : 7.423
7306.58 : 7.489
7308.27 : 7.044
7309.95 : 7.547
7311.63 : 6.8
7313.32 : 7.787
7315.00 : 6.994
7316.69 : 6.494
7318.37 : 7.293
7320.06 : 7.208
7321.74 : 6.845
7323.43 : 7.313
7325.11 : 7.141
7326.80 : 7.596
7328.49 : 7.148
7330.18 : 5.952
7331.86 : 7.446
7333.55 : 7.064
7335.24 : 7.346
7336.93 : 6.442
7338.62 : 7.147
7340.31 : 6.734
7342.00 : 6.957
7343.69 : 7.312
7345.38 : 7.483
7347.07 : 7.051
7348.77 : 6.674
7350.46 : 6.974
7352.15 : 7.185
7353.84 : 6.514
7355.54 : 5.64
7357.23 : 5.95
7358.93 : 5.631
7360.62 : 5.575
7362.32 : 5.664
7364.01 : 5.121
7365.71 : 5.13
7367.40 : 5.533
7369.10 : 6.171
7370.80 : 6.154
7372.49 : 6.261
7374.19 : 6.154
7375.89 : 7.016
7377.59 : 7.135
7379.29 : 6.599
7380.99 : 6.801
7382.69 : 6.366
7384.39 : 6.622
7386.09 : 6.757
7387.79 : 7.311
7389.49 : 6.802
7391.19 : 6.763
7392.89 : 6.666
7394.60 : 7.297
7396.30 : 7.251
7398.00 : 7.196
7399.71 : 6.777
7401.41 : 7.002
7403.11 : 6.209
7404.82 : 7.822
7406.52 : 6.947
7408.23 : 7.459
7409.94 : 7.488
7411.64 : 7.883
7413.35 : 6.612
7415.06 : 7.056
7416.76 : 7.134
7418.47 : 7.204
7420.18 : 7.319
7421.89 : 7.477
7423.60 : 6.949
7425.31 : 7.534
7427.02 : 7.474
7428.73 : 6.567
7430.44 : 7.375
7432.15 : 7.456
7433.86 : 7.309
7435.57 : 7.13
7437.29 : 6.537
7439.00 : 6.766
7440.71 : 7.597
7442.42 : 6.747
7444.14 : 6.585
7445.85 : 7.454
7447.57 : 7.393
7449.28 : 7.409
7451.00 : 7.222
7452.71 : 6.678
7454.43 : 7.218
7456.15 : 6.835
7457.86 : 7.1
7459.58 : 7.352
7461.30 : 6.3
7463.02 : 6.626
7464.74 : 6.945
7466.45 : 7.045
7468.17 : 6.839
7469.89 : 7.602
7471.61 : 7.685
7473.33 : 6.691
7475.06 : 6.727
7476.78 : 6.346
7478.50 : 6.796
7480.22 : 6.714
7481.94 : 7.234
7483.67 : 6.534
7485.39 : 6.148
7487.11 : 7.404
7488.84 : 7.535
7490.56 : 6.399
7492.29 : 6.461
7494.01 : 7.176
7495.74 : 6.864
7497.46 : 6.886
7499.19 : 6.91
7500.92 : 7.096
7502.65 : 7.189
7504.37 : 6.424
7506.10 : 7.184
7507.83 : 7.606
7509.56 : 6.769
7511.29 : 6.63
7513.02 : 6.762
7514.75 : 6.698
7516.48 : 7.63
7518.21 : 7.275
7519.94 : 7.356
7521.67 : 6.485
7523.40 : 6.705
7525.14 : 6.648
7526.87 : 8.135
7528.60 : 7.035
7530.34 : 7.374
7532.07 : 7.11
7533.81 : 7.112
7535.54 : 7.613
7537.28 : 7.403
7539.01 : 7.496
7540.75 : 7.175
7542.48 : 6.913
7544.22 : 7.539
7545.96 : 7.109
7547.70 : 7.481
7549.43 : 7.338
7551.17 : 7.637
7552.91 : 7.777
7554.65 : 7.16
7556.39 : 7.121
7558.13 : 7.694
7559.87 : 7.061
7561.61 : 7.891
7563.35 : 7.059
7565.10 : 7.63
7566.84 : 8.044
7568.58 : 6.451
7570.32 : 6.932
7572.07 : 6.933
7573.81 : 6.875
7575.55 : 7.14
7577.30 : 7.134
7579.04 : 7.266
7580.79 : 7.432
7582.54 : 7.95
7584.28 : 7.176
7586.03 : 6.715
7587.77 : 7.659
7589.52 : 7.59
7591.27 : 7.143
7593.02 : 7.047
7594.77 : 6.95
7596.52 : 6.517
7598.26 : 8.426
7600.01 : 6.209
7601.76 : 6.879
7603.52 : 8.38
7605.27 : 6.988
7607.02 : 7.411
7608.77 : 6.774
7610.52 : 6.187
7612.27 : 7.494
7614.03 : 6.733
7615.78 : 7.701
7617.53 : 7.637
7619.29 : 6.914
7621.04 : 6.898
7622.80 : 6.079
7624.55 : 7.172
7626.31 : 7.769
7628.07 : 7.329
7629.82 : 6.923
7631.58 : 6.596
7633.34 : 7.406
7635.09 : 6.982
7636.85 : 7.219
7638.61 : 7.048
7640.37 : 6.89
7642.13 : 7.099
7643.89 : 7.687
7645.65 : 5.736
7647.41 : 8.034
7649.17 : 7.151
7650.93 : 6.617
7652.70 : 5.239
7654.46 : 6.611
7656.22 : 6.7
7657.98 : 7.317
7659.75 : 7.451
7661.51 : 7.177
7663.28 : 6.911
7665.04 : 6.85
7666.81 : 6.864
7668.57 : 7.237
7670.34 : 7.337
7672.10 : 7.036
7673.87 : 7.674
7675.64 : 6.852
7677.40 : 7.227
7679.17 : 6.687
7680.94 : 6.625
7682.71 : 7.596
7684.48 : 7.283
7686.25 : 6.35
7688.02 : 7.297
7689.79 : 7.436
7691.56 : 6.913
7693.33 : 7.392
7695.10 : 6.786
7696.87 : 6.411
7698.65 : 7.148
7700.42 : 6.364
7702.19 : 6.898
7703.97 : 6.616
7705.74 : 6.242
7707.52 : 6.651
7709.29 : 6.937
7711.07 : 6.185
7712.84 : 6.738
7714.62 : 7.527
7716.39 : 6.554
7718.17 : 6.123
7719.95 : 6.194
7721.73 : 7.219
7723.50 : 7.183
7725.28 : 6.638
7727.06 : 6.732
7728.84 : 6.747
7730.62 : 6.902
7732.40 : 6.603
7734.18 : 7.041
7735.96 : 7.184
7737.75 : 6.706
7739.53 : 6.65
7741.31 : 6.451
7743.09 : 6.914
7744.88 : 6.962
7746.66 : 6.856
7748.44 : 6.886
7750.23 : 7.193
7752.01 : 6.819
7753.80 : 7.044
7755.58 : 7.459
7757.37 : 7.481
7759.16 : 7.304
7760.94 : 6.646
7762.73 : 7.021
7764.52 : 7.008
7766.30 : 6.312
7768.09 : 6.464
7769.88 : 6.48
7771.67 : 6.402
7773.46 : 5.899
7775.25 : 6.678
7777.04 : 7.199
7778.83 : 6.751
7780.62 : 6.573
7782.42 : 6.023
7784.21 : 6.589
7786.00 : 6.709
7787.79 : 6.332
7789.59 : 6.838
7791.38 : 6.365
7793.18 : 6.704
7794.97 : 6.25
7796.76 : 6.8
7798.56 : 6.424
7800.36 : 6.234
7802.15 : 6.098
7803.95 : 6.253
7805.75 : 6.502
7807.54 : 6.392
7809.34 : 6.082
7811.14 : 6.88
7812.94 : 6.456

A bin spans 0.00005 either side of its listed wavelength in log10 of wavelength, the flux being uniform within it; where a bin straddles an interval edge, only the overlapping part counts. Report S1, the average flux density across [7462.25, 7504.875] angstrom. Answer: 6.9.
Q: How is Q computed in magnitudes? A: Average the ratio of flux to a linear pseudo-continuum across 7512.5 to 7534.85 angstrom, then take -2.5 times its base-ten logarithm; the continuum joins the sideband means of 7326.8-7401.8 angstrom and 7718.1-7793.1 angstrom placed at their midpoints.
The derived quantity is -0.07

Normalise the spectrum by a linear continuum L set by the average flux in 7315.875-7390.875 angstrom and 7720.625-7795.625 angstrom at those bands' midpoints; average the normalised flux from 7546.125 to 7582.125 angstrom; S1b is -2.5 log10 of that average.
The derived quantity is -0.094 mag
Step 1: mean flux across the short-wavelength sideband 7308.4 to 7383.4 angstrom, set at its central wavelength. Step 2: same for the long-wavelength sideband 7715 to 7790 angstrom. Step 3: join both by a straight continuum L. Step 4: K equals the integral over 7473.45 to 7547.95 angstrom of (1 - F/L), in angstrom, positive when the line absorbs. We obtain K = -3.5 angstrom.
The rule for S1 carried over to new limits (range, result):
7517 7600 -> 7.26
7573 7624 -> 7.15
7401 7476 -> 7.11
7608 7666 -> 6.98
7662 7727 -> 6.89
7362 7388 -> 6.29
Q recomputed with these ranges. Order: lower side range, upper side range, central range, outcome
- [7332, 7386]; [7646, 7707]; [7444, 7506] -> -0.05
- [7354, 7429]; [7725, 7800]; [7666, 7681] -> -0.06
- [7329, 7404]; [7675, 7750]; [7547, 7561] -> -0.11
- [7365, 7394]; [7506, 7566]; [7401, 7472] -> -0.06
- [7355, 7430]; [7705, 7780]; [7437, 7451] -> -0.06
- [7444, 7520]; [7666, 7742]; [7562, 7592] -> -0.05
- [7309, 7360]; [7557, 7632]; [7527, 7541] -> -0.03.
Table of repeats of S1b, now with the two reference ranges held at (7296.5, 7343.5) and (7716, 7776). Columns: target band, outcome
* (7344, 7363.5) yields 0.11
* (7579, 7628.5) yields -0.04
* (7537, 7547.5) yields -0.05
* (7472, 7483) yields 0.03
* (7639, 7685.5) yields -0.02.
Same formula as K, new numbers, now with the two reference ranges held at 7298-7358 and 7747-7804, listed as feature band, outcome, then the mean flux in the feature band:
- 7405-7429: -1.1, 7.25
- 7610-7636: -1.1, 7.07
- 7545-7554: -0.8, 7.46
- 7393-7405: -0.1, 7.01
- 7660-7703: -1.8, 7.02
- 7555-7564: -0.7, 7.36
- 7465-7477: -0.2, 7.02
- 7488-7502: -0.1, 6.92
